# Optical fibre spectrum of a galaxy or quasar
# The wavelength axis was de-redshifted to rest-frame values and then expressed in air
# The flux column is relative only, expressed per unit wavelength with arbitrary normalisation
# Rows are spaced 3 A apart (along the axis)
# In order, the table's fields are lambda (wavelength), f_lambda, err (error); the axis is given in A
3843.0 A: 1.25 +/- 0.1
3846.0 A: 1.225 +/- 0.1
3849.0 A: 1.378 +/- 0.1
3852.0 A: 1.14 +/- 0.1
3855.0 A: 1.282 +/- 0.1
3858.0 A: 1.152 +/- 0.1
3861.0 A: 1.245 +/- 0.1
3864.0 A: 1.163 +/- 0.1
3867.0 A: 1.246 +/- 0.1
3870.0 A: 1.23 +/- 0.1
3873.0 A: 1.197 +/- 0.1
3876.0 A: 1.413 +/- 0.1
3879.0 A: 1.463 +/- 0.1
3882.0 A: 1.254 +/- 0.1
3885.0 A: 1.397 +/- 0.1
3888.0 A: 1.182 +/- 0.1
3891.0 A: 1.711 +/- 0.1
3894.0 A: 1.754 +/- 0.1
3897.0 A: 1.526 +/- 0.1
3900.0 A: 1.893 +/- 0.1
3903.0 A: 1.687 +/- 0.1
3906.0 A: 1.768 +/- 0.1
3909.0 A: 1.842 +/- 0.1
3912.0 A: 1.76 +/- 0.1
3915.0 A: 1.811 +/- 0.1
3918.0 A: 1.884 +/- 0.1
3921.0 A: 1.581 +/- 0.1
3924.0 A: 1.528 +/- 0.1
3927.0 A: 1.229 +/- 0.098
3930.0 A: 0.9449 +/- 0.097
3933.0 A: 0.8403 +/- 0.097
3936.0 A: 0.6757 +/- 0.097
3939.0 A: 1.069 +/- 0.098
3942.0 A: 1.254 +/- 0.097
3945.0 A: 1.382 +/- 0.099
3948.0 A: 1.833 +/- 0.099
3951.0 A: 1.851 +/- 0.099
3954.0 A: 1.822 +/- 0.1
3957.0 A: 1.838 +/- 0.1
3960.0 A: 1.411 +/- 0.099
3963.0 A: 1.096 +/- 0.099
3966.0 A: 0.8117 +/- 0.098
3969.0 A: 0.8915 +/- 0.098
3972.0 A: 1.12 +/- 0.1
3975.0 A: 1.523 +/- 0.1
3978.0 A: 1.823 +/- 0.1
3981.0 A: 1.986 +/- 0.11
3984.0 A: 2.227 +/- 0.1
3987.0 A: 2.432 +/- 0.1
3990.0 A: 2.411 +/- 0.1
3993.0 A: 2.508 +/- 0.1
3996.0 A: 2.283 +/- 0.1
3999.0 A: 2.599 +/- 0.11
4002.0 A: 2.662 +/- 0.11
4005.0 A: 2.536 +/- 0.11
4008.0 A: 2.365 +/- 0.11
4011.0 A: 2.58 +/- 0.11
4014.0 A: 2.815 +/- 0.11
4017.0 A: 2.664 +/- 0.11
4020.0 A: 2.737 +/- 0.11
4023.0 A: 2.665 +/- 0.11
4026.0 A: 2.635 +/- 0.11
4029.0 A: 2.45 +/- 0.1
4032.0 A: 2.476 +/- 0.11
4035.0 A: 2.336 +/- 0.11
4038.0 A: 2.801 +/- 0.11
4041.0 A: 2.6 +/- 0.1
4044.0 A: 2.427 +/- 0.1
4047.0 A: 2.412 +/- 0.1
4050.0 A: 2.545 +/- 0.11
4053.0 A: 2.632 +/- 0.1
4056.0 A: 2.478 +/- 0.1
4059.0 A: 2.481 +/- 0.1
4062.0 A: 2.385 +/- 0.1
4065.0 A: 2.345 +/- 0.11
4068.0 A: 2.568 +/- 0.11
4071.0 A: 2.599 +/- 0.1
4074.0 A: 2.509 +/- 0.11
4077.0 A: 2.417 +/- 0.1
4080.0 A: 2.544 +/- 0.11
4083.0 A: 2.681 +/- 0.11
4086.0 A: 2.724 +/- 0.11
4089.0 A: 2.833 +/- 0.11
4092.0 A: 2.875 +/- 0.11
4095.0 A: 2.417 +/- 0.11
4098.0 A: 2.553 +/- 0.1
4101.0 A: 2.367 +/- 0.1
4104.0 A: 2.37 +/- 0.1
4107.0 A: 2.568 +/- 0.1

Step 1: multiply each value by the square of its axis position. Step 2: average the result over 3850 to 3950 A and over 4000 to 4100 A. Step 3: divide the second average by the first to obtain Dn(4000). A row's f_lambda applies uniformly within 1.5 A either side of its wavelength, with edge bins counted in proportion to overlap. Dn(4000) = 1.97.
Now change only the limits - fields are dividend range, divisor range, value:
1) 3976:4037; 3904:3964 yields 1.73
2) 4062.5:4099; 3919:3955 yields 2.08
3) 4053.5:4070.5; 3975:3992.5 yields 1.20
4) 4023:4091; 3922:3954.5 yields 2.08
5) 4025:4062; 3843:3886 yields 2.17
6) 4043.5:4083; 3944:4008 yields 1.39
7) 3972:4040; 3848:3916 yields 1.76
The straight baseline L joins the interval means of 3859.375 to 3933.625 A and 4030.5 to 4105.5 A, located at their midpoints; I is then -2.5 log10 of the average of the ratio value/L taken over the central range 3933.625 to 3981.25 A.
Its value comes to 0.32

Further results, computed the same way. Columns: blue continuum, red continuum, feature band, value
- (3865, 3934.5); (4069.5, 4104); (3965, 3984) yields 0.32 mag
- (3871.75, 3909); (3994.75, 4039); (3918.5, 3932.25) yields 0.33 mag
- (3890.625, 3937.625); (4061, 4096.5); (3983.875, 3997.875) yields -0.19 mag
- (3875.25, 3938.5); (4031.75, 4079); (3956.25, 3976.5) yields 0.47 mag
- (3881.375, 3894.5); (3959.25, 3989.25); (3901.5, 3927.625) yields -0.14 mag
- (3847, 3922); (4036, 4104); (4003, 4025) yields -0.18 mag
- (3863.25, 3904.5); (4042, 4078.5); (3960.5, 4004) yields 0.09 mag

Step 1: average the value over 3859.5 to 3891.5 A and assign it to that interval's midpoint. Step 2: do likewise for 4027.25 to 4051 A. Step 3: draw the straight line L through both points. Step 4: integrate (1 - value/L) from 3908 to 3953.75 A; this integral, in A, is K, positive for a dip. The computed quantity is 7.0 A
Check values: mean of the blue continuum 1.31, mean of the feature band 1.44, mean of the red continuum 2.51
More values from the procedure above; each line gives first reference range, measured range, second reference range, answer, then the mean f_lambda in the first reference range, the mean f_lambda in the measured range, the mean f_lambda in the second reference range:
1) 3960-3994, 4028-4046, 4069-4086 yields -2.5 A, 1.69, 2.51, 2.57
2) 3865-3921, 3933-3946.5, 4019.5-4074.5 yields 5.7 A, 1.55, 1.07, 2.53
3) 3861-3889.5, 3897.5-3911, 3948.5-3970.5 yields -4.6 A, 1.28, 1.78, 1.41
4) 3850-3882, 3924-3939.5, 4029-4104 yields 6.2 A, 1.26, 1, 2.54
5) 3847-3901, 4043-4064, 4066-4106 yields -0.8 A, 1.36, 2.48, 2.57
